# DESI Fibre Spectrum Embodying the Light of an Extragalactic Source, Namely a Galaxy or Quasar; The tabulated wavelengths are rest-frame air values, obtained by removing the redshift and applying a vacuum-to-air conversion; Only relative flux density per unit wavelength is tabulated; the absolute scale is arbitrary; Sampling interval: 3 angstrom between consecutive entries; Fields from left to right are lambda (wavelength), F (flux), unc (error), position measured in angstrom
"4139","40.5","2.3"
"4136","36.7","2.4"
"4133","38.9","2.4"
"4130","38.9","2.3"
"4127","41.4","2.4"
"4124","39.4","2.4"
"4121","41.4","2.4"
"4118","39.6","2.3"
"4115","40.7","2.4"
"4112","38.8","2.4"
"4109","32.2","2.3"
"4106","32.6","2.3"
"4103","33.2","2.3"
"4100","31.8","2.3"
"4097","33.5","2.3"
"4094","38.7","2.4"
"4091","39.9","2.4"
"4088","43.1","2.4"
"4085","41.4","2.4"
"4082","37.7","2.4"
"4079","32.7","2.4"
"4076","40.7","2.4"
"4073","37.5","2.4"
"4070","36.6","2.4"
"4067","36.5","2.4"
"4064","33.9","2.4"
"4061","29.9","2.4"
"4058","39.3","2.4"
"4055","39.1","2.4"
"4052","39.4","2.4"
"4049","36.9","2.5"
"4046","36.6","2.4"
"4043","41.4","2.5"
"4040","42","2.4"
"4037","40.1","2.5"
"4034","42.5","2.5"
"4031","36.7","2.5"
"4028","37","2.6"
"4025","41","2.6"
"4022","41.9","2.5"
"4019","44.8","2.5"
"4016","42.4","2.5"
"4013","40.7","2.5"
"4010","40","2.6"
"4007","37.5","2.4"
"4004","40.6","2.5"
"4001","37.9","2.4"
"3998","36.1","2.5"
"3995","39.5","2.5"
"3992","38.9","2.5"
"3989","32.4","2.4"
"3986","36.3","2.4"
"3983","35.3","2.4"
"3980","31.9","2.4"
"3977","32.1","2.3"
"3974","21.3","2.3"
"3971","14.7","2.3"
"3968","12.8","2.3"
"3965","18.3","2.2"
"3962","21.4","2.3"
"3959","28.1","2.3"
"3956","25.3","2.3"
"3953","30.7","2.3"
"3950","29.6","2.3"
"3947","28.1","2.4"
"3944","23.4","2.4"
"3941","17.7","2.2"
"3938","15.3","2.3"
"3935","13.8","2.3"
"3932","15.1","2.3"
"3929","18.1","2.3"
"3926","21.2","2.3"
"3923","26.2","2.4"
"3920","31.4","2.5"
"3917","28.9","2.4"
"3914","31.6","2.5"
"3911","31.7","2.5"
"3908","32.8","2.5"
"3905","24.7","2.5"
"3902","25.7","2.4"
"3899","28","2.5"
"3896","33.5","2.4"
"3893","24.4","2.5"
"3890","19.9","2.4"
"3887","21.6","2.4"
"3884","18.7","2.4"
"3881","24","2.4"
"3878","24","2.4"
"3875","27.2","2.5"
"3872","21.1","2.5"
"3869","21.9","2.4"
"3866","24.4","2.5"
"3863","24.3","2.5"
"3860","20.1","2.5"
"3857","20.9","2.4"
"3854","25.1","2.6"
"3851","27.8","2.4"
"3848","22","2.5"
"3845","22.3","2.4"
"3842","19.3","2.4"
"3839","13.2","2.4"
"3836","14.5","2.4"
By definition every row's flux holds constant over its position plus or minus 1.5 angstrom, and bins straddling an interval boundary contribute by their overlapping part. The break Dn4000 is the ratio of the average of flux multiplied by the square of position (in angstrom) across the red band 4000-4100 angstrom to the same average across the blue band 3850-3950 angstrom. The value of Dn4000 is 1.7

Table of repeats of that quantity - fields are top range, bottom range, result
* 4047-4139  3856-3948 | 1.73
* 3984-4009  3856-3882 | 1.73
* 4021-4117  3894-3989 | 1.58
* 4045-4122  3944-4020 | 1.23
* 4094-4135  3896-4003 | 1.50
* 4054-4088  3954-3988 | 1.53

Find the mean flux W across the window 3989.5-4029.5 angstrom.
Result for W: 39.7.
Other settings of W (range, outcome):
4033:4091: 38.3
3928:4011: 27.6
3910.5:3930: 27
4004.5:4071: 39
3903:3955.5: 24.7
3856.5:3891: 22.4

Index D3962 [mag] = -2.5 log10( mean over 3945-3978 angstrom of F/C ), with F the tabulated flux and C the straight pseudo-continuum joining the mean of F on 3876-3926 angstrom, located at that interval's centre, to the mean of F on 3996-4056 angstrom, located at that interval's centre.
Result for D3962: 0.351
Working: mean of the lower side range 26.5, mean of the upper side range 39.7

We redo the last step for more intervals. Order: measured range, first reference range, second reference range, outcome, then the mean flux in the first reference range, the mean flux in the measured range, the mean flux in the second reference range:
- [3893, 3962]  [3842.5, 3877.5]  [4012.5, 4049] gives 0.17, 23.3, 25.4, 40.4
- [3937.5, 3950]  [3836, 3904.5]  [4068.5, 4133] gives 0.22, 23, 22.6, 37.7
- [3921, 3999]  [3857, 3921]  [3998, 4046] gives 0.30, 25.6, 25.5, 40.2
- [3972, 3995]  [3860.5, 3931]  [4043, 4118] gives -0.06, 25.3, 32.7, 36.9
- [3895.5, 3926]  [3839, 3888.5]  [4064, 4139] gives -0.14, 22.5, 28.9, 37.6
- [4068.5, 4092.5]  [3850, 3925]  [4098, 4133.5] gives -0.09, 25.6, 38.7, 37.3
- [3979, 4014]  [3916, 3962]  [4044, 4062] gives -0.22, 23.4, 37.3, 37.2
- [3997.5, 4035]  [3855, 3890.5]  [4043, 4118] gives -0.23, 22.4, 40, 36.9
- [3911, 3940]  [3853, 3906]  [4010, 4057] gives 0.24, 23.8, 22.8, 40.2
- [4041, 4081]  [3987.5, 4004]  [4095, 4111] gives -0.07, 37.3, 37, 33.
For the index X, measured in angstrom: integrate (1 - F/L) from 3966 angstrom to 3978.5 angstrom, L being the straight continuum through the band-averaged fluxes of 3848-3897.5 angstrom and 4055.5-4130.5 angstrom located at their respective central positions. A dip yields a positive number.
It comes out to 4.1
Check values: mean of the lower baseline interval 23.6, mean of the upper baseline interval 37.3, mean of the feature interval 20.1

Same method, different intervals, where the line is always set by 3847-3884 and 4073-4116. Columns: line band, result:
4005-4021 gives -4.48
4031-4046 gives -3.10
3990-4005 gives -3.44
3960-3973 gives 5.28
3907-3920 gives -2.47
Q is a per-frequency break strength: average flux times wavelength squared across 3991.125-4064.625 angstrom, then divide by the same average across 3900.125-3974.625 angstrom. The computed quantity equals 1.74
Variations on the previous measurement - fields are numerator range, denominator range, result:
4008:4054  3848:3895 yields 1.89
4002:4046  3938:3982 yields 1.76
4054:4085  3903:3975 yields 1.67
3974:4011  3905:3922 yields 1.22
